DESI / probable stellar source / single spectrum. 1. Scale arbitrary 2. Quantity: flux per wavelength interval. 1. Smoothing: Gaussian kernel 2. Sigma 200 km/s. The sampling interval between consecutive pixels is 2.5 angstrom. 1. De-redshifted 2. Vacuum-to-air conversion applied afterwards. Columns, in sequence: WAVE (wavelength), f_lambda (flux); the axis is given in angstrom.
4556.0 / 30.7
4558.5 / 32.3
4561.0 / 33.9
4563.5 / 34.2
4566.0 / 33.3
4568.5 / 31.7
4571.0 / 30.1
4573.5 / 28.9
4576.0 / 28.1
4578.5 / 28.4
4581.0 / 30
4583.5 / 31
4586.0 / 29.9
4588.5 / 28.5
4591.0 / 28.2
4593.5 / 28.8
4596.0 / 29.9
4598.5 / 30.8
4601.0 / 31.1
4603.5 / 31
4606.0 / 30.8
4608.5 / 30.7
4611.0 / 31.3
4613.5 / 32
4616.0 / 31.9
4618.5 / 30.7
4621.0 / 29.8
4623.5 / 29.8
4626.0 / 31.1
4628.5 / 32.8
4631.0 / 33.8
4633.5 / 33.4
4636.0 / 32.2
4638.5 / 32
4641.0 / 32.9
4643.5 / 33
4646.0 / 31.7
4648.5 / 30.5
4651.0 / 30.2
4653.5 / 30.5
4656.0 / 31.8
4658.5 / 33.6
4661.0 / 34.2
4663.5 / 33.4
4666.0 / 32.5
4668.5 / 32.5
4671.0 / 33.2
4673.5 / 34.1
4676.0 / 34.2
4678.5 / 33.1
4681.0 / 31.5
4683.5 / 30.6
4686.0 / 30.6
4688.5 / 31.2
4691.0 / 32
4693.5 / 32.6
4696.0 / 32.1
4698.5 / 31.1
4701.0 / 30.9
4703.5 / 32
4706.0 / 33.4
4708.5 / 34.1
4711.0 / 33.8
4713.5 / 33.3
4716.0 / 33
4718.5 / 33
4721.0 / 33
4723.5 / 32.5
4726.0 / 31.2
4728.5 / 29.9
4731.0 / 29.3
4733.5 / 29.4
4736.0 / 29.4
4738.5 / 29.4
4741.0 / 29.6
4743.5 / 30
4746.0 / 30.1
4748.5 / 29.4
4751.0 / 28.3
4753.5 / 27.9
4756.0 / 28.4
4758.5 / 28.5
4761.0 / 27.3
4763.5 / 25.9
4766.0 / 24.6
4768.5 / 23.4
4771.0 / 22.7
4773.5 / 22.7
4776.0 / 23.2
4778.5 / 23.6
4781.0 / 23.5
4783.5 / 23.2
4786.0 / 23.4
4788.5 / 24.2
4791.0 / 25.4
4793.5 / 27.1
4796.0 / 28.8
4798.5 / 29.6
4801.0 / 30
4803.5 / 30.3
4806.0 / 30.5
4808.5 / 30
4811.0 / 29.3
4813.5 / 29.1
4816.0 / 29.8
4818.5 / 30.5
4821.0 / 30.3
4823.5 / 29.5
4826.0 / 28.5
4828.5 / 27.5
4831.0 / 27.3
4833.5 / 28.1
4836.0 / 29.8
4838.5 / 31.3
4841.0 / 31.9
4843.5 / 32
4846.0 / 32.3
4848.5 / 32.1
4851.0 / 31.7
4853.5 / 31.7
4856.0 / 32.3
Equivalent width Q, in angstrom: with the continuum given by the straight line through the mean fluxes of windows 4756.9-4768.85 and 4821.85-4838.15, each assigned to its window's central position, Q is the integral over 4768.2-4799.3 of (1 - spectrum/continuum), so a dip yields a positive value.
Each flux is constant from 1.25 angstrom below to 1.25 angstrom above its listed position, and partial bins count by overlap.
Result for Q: 2.7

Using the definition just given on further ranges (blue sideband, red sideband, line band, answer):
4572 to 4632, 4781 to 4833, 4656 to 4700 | -4.38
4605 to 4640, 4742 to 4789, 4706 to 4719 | -2.54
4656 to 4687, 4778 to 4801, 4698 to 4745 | -2.67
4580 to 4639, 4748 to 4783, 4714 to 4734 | -3.40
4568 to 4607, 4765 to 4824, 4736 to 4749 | -0.99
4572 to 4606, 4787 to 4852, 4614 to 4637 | -1.65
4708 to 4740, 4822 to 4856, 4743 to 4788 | 7.72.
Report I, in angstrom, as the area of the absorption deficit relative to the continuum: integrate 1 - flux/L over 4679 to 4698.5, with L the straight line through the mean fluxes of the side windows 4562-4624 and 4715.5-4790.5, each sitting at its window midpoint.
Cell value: -1.91 angstrom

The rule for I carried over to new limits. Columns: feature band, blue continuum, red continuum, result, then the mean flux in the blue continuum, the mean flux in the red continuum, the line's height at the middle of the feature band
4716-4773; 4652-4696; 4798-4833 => 4.0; 32.4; 29.4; 30.9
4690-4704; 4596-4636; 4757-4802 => -1.7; 31.4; 25.4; 28.4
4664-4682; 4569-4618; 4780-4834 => -2.3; 30.1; 28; 29.3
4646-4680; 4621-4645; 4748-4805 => -1.8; 32.2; 26.1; 30.9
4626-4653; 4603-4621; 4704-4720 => -0.4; 31.1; 33.4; 31.7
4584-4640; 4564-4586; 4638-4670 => 0.5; 30.3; 32.2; 31.2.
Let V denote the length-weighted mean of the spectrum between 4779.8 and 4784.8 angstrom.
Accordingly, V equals 23.3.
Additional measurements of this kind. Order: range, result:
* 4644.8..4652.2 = 30.8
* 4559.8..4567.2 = 33.8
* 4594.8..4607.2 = 30.7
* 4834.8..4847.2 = 31.5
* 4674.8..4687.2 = 32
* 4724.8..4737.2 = 29.8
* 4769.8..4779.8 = 23.1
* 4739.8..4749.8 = 29.8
